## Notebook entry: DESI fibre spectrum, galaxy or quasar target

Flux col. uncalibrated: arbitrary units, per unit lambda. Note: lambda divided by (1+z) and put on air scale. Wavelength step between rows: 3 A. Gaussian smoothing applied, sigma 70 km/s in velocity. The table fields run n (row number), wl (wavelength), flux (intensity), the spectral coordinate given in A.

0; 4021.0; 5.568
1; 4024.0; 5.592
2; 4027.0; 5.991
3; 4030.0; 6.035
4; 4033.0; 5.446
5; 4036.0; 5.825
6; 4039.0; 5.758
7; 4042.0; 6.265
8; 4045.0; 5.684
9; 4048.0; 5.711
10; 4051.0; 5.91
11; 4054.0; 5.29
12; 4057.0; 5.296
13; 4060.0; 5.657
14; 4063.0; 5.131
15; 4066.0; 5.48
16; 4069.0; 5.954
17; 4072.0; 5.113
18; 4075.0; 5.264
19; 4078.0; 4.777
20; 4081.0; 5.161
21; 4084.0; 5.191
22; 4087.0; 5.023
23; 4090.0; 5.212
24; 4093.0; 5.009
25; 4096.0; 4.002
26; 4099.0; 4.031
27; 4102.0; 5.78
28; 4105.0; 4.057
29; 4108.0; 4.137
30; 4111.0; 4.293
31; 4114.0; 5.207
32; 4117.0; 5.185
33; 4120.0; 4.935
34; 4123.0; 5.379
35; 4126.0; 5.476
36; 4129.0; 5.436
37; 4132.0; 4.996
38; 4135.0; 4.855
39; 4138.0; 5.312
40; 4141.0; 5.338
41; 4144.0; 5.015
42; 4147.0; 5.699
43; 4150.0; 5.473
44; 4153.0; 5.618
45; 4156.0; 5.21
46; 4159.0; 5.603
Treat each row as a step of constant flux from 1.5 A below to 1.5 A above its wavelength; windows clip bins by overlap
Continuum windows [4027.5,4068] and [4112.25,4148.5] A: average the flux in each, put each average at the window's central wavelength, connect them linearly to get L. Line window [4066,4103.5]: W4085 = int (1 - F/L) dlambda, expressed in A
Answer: 2.82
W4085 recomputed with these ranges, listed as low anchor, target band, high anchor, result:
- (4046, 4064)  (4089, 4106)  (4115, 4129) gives 2.1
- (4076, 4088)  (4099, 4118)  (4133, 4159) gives 1.7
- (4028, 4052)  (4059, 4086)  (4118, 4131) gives 1.6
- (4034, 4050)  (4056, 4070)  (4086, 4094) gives 0.0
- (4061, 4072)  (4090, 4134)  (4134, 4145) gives 3.4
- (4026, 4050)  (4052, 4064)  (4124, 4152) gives 0.7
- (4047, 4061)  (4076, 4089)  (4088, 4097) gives -0.2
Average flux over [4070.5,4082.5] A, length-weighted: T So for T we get 5.08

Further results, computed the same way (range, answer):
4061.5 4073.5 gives 5.42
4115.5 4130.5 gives 5.28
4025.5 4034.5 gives 5.82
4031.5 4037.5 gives 5.64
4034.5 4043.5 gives 5.95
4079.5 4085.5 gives 5.18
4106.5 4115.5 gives 4.55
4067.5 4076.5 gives 5.44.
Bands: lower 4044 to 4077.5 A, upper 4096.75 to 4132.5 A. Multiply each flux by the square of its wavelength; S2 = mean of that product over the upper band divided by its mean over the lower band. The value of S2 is 0.92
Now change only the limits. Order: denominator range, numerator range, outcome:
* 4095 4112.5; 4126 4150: 1.22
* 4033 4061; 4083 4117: 0.85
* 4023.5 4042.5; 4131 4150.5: 0.95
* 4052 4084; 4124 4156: 1.04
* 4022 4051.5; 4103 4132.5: 0.88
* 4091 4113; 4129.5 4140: 1.15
